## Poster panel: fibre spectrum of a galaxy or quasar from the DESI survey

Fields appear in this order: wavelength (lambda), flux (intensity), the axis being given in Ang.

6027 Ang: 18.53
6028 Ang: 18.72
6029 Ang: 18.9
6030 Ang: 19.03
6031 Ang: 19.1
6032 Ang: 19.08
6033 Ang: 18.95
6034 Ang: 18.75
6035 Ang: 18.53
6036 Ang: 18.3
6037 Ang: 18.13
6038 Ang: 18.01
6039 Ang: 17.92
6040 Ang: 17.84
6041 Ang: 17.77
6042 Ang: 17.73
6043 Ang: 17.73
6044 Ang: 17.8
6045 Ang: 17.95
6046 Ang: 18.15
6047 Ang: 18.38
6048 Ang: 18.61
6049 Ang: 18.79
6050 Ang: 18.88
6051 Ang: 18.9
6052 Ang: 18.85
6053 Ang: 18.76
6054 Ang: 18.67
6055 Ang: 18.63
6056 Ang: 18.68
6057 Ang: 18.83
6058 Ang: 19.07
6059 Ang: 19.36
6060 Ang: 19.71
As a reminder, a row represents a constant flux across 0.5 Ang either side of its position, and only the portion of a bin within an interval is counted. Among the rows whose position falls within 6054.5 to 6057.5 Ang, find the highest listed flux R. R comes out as 18.83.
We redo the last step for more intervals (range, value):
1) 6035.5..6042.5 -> 18.3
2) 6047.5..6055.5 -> 18.9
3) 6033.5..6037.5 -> 18.75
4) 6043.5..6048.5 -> 18.61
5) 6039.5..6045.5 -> 17.95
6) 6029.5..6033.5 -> 19.1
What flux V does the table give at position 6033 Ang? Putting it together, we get 18.95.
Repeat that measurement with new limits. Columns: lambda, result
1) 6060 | 19.71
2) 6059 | 19.36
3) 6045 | 17.95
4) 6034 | 18.75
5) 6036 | 18.3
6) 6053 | 18.76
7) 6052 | 18.85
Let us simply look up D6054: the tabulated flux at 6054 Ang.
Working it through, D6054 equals 18.67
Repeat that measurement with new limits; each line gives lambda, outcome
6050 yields 18.88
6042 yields 17.73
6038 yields 18.01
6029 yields 18.9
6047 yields 18.38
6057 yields 18.83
